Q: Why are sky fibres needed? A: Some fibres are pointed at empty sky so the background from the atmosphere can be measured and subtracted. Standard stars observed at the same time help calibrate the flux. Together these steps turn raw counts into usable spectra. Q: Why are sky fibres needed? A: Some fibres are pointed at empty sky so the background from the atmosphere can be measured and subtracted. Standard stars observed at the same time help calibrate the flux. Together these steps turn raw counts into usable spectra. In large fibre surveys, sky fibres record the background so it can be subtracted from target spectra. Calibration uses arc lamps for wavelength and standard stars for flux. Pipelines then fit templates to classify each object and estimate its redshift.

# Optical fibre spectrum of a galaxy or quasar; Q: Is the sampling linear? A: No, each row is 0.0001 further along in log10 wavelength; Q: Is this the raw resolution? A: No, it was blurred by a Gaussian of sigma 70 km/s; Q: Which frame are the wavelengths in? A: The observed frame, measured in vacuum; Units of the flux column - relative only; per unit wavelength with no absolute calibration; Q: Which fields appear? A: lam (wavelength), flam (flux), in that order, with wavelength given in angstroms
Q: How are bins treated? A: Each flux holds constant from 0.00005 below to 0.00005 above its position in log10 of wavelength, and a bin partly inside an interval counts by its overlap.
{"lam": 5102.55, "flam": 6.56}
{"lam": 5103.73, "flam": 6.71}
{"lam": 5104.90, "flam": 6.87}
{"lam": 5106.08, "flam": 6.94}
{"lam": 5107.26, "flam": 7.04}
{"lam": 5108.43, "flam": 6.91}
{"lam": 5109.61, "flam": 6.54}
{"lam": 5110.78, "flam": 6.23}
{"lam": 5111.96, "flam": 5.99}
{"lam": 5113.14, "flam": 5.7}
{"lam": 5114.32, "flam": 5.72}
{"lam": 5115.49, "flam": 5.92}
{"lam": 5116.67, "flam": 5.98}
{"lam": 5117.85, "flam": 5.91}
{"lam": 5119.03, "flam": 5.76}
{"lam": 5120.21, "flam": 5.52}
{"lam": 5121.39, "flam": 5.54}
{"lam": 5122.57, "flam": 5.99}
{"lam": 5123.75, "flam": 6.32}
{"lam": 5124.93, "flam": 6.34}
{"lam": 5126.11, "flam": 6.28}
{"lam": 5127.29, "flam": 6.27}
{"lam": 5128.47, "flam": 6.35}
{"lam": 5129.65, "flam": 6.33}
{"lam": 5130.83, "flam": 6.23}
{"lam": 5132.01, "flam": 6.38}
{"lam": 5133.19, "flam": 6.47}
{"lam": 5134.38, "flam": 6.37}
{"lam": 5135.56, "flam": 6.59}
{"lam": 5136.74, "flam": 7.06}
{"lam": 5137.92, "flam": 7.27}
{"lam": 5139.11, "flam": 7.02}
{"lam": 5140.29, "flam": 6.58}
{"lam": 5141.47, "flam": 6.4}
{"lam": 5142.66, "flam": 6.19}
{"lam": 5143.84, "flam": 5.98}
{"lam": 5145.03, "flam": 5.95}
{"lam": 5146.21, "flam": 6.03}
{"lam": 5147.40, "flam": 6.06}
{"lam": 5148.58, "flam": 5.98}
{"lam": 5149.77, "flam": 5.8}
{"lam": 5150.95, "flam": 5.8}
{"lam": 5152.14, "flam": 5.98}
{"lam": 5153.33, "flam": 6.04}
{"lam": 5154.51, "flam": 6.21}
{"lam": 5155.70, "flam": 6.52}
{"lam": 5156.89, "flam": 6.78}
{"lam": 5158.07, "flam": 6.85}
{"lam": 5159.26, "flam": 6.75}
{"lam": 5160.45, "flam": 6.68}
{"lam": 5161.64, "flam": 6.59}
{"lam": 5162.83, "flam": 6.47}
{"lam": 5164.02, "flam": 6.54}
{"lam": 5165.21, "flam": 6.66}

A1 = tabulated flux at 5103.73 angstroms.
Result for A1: 6.71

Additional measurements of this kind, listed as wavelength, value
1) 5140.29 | 6.58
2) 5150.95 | 5.8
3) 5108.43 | 6.91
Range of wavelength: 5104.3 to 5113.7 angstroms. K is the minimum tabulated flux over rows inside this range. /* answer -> 5.7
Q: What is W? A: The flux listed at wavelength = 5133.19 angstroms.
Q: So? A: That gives 6.47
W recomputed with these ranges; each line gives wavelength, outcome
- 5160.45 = 6.68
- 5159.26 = 6.75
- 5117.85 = 5.91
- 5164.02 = 6.54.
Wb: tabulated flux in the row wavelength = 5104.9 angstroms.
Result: 6.87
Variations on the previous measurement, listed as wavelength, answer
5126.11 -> 6.28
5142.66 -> 6.19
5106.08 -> 6.94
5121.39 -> 5.54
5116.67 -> 5.98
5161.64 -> 6.59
